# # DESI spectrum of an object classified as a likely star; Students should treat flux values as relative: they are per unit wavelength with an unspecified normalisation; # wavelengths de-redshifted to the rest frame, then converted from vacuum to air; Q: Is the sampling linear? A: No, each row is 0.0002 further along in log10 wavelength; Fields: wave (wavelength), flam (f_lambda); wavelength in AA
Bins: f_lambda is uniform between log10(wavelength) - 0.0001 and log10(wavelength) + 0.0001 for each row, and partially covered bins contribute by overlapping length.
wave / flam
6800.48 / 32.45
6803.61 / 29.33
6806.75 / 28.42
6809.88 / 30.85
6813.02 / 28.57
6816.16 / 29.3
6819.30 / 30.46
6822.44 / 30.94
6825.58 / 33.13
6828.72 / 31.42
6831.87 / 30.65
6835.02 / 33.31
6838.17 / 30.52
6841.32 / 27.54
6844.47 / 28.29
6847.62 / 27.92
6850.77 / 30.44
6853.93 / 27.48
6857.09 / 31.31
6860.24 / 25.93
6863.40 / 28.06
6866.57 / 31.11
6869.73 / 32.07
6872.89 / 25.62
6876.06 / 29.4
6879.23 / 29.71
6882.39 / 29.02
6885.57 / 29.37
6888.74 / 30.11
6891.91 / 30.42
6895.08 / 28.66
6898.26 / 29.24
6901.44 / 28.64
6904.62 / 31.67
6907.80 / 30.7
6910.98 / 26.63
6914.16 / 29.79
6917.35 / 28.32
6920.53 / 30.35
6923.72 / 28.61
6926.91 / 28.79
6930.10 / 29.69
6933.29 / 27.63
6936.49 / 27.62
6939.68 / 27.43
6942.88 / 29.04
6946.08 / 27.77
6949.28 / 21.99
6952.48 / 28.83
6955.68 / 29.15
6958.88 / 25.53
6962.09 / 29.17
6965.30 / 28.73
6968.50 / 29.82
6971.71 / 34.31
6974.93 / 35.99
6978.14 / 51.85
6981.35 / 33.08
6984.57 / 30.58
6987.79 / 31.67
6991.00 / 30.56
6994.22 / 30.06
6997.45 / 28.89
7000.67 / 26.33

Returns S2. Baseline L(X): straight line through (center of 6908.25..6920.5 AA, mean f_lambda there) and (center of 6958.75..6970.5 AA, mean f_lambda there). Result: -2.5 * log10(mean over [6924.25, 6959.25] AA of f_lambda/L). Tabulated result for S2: 0.043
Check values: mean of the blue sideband 28.8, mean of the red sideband 28.9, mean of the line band 27.7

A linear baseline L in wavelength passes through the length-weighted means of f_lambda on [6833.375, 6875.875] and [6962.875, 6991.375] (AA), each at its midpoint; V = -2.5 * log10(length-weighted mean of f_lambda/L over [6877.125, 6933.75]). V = 0.07 mag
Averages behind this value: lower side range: 29.2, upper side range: 34.1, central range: 29.3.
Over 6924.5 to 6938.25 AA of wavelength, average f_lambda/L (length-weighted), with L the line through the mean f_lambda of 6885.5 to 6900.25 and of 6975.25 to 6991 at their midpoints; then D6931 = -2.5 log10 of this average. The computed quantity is 0.140 mag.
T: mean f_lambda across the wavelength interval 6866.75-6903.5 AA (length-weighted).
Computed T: 29.4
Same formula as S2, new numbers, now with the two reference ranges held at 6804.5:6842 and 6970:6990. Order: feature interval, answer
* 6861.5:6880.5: 0.103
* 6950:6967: 0.252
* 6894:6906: 0.127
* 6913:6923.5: 0.155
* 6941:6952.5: 0.292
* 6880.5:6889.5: 0.112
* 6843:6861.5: 0.104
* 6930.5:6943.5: 0.227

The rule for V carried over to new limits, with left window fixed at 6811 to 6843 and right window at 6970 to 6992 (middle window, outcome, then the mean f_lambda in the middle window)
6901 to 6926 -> 0.139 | 29.4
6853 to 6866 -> 0.115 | 28.5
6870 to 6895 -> 0.111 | 29.2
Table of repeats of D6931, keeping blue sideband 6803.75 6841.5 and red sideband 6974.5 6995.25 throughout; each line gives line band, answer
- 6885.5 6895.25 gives 0.09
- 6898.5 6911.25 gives 0.11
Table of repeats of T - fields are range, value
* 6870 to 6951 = 28.7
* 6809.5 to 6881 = 29.7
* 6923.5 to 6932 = 29.1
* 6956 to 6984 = 33.3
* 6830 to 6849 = 29.7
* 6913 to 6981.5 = 30.1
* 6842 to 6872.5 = 29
